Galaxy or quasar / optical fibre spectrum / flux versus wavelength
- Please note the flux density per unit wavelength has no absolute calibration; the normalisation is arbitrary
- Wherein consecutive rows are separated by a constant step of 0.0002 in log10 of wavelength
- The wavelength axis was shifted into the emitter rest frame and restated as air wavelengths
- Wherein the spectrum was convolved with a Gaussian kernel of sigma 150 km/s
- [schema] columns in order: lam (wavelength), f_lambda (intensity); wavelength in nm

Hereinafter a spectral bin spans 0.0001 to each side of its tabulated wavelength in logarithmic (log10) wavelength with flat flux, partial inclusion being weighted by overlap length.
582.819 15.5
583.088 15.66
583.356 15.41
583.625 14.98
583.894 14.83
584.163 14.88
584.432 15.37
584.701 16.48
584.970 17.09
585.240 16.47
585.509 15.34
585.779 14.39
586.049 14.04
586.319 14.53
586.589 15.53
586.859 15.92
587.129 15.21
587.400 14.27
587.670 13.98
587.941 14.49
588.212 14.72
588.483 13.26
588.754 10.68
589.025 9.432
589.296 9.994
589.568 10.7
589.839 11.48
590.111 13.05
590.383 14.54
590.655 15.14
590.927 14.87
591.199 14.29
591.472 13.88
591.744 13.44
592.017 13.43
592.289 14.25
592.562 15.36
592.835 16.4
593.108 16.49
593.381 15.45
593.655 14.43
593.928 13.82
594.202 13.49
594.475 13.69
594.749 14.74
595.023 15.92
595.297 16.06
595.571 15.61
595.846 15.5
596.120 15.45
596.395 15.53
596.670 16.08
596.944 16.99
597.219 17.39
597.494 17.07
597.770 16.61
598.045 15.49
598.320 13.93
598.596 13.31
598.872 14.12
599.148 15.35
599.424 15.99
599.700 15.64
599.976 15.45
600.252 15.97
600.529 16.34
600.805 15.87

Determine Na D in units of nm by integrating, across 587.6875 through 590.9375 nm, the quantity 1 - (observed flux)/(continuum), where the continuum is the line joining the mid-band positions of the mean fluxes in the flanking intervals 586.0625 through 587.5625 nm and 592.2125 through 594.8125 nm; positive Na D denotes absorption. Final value 0.494 nm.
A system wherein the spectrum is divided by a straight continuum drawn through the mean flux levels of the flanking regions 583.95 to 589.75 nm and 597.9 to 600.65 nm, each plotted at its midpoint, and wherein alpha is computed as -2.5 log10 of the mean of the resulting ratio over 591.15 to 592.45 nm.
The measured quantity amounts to 0.05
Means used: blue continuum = 14.1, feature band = 13.9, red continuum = 15.2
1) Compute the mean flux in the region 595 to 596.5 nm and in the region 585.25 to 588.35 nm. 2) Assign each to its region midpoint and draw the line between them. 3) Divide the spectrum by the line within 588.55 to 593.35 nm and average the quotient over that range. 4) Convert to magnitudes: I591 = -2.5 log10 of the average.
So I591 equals 0.14 mag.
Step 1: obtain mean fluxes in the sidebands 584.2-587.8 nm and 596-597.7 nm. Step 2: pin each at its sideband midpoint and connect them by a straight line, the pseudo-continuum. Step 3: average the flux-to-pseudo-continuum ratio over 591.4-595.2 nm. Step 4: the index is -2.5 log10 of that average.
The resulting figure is 0.10 mag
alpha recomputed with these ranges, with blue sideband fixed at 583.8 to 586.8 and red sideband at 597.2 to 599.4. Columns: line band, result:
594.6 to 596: -0.01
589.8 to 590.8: 0.12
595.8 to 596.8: -0.02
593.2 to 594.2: 0.06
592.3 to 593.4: -0.03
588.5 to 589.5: 0.42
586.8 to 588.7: 0.08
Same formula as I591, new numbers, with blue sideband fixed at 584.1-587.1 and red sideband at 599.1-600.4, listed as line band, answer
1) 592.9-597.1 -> 0.02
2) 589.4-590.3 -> 0.30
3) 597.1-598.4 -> -0.03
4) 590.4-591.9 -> 0.09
